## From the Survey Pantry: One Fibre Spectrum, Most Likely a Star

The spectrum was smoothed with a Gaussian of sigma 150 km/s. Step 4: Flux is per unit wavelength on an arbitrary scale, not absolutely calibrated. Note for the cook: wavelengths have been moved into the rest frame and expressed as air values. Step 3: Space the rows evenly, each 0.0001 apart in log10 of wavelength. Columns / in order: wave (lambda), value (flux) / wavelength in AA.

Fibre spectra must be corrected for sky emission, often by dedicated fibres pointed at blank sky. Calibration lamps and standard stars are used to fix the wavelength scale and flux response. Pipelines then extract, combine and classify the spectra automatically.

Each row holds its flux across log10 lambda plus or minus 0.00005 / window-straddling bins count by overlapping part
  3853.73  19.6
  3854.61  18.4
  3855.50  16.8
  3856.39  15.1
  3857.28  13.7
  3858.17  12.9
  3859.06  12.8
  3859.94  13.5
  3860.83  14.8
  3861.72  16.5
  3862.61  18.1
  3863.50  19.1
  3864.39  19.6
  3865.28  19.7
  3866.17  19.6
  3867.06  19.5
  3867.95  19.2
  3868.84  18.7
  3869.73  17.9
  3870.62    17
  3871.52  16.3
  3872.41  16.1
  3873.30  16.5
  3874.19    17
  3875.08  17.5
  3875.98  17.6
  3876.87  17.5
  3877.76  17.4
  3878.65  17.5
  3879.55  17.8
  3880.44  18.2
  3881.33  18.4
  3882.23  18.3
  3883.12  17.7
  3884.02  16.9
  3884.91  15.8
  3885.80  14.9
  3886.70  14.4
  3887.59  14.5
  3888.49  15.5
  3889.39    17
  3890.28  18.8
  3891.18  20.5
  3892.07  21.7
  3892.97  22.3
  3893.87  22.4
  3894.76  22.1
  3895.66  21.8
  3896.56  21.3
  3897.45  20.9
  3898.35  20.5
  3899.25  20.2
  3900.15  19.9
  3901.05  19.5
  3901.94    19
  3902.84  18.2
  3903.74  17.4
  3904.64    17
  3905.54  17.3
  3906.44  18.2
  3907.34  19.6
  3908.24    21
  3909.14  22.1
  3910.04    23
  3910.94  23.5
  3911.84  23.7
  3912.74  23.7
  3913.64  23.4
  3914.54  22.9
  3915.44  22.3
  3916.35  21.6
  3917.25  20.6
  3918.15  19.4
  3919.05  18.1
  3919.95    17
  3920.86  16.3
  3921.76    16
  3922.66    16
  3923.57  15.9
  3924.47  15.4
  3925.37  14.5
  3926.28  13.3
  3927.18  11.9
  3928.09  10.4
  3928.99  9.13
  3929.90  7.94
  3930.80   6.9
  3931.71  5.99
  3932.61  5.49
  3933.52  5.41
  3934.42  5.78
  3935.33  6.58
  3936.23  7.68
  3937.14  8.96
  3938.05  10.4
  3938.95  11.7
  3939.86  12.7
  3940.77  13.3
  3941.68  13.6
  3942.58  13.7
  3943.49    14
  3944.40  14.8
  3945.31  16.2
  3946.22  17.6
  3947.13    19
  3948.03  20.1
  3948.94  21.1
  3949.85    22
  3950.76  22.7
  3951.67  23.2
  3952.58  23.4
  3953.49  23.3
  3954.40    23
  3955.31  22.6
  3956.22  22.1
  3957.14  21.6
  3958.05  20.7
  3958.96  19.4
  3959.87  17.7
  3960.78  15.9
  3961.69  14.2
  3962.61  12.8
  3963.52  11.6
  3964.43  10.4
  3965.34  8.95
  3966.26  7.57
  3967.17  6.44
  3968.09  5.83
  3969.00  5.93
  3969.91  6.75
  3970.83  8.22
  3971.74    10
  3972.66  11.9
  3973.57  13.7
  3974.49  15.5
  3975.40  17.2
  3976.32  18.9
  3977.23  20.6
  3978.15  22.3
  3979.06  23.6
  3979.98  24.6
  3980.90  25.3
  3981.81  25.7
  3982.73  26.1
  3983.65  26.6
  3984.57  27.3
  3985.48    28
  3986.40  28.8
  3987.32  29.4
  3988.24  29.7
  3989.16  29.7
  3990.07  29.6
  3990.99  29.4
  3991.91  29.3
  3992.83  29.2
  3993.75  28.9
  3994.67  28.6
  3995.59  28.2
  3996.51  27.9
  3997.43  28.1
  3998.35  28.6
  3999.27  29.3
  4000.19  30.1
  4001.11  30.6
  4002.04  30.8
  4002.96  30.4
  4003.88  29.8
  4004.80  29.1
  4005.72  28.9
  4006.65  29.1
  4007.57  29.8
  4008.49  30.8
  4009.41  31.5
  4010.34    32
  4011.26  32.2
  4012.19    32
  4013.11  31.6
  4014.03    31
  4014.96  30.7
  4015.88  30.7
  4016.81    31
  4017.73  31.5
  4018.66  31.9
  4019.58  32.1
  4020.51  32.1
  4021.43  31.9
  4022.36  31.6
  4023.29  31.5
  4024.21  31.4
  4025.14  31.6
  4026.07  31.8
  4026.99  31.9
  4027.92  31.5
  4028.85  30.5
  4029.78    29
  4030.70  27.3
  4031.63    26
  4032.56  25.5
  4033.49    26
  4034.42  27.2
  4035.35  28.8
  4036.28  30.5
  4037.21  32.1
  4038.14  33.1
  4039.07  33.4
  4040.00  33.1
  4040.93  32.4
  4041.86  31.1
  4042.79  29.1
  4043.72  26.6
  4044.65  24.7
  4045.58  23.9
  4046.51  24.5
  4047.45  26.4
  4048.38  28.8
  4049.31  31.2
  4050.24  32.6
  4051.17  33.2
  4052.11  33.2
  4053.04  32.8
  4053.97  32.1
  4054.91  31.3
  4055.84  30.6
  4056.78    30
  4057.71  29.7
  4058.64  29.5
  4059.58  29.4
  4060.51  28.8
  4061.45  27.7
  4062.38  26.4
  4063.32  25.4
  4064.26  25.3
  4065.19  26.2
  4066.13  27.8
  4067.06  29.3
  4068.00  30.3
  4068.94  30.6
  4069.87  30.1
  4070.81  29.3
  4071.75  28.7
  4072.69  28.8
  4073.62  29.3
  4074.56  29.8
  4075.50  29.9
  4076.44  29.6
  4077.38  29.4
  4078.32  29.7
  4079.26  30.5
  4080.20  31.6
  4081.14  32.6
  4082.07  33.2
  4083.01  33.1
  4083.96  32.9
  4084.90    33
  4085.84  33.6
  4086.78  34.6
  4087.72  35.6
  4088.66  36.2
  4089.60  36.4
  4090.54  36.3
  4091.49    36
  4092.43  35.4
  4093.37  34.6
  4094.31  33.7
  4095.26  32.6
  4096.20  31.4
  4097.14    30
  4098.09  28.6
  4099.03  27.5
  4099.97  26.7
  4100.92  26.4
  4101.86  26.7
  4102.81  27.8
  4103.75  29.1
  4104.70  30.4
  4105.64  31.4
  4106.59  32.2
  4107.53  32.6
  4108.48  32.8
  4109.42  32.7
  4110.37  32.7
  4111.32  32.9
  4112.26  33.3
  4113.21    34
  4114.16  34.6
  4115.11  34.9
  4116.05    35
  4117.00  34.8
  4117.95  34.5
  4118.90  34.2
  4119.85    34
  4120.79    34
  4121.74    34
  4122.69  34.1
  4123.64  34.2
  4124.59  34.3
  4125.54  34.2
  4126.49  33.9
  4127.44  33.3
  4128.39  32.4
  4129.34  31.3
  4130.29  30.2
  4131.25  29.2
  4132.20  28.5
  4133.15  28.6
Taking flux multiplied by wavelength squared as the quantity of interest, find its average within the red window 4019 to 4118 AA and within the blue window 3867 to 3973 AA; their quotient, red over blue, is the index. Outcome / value 2.02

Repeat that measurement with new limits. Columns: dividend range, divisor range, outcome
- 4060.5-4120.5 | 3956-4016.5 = 1.41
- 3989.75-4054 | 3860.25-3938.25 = 1.88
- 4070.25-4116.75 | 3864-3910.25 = 1.90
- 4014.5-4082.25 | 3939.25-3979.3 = 1.95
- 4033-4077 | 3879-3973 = 1.93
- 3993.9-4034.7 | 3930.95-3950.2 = 2.49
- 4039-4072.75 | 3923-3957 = 2.14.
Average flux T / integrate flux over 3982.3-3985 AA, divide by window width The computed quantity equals 26.6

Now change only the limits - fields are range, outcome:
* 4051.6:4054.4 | 32.7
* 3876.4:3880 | 17.6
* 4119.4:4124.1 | 34.1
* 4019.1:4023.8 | 31.9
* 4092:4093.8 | 35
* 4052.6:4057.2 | 31.3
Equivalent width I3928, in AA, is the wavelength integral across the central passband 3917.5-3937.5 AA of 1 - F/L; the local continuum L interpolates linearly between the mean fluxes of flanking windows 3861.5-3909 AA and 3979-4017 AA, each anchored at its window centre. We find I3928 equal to 9.5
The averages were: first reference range 18.5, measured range 11.6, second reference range 29.2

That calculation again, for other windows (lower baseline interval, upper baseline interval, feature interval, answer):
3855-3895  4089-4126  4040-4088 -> -0.27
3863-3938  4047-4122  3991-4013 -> -4.29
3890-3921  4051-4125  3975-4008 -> -2.27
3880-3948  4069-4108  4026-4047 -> -1.67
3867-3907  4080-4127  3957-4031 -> 2.50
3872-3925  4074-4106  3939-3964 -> 4.84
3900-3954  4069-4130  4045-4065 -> -0.71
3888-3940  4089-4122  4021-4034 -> -1.91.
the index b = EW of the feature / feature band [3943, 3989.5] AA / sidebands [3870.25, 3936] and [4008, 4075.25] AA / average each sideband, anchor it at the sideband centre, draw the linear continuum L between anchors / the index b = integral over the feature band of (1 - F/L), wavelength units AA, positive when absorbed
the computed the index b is 8.7 AA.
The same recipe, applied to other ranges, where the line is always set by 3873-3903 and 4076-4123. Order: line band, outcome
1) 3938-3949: 3.47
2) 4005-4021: -2.57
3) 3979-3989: -0.87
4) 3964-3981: 7.43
